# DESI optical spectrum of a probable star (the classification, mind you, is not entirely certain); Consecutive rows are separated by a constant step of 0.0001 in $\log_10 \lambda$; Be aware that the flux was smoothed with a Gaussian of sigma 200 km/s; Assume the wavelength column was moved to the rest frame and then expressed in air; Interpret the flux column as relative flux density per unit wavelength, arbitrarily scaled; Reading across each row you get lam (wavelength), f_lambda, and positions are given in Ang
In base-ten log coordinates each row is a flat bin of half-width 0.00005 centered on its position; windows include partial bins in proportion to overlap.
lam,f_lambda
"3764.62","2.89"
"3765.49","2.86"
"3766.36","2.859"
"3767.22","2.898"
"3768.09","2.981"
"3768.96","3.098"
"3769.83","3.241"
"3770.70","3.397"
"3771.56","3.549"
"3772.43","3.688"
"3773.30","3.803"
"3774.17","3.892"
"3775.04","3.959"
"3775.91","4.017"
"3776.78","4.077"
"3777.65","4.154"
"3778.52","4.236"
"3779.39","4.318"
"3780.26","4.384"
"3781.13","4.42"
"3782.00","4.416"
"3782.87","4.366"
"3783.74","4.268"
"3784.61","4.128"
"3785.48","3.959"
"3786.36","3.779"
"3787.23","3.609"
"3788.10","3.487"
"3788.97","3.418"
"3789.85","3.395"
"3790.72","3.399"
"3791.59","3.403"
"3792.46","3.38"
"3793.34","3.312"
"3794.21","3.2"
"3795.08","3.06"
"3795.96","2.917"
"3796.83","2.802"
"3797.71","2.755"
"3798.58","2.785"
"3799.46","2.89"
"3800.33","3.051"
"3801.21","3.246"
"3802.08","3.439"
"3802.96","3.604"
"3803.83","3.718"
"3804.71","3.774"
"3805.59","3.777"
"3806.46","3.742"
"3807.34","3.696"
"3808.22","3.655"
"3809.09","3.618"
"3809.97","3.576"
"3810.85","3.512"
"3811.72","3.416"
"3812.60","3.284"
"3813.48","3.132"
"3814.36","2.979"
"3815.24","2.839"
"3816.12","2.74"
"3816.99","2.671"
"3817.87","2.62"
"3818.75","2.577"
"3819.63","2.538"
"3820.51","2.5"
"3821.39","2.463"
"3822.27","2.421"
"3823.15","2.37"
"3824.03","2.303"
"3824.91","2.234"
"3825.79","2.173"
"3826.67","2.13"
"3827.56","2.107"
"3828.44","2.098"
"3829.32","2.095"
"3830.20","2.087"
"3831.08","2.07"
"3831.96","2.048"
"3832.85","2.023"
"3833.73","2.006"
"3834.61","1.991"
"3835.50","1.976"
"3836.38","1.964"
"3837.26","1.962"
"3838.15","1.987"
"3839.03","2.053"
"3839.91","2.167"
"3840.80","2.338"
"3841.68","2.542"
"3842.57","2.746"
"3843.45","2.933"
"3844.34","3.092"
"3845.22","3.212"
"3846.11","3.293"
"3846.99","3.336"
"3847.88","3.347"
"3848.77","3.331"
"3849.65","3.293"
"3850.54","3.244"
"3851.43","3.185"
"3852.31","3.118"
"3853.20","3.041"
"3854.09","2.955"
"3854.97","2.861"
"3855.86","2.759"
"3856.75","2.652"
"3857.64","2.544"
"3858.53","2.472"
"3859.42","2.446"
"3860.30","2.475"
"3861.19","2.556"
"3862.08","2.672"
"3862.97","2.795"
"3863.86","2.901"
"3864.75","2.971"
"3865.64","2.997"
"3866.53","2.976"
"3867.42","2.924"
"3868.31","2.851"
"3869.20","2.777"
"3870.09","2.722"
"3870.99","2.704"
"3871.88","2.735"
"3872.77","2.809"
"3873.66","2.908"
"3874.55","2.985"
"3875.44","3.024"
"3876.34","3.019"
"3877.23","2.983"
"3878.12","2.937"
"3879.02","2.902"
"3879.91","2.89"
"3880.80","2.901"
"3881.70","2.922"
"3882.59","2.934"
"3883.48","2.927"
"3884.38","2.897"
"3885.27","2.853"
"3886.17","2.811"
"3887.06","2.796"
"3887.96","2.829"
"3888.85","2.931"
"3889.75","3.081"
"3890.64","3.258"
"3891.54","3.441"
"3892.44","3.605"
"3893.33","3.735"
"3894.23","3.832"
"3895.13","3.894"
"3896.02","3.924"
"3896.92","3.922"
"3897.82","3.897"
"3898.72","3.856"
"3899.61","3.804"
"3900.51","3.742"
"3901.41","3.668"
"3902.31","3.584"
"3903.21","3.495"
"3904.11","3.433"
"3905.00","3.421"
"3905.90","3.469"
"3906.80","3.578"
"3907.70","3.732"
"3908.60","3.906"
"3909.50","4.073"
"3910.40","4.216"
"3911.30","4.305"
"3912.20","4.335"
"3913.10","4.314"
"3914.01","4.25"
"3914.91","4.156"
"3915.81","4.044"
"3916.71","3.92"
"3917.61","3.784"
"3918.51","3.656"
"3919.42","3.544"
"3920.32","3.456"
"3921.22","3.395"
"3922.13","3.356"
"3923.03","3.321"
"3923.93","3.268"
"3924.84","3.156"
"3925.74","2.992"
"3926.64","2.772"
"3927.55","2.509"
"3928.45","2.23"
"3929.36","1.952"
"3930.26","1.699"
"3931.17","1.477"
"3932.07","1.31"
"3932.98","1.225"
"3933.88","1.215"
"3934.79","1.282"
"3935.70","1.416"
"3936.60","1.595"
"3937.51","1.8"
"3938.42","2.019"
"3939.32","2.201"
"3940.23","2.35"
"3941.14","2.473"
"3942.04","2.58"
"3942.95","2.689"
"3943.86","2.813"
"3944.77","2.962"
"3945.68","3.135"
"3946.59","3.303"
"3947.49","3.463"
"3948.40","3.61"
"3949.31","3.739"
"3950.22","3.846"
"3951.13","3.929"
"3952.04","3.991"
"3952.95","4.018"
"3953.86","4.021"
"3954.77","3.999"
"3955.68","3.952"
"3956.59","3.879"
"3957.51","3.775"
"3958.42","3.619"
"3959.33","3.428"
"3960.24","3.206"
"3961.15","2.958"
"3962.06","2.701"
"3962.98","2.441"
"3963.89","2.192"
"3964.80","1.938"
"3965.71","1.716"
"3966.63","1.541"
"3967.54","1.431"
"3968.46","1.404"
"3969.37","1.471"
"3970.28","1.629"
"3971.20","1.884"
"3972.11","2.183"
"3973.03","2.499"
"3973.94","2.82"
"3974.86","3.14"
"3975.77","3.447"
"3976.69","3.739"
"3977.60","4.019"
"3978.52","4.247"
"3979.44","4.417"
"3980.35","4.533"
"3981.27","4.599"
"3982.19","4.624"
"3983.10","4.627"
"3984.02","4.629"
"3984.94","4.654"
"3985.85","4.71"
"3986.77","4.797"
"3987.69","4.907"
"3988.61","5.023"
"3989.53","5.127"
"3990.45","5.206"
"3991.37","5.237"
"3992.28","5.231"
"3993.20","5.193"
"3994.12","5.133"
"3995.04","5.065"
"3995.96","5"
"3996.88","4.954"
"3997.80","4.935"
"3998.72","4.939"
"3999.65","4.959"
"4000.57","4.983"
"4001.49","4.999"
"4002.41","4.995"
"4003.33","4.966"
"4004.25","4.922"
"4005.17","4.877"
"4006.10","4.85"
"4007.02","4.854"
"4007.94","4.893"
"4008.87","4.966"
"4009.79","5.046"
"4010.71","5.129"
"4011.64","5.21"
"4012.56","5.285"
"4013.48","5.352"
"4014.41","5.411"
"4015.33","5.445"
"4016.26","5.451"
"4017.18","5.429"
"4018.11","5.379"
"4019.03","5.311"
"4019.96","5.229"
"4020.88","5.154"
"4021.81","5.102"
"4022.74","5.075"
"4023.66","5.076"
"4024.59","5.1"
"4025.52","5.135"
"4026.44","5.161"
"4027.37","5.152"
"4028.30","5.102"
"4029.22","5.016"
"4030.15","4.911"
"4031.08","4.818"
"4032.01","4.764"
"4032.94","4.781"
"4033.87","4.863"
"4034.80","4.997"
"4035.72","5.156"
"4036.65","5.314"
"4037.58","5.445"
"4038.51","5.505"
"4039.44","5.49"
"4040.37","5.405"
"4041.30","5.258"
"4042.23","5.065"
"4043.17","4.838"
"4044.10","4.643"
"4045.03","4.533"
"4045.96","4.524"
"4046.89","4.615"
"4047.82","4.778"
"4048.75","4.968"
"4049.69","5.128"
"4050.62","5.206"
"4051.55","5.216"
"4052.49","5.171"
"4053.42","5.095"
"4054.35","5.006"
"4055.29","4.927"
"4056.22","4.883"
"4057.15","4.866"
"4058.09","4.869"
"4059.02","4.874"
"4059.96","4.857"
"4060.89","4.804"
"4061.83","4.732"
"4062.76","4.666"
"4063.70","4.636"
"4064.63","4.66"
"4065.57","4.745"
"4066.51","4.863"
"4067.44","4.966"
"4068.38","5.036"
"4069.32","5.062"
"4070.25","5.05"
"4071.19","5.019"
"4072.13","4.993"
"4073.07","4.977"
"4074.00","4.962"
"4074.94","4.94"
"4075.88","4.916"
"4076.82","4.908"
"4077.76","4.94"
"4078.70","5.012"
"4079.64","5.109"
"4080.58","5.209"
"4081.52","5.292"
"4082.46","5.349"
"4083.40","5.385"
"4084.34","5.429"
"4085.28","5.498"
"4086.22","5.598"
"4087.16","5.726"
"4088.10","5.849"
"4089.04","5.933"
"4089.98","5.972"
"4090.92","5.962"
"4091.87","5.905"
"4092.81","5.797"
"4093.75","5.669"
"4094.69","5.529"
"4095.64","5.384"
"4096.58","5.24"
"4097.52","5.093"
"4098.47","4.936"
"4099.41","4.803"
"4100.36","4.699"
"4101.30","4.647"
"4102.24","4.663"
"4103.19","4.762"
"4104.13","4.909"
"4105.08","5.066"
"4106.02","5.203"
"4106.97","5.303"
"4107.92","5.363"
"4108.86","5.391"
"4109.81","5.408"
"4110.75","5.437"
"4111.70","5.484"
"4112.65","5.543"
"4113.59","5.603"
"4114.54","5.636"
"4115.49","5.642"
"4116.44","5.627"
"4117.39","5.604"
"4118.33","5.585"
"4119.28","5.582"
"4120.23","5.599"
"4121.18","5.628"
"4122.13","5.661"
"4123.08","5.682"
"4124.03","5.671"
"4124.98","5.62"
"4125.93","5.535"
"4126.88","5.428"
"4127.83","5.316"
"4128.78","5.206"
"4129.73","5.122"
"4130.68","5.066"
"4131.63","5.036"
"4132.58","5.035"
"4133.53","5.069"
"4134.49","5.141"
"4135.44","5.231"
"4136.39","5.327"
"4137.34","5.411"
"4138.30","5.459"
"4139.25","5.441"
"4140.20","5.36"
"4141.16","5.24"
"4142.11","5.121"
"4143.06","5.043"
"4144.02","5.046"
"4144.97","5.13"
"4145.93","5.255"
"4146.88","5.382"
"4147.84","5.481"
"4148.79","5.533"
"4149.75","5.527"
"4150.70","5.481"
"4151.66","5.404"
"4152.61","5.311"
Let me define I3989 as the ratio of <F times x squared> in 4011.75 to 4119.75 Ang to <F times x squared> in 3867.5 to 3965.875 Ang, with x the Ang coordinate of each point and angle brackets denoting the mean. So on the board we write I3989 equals 1.78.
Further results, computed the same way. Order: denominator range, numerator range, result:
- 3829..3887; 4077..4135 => 2.23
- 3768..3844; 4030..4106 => 1.89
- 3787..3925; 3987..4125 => 1.85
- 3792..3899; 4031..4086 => 1.92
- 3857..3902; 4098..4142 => 1.95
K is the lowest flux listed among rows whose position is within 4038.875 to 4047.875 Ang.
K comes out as 4.524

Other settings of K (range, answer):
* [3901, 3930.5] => 1.699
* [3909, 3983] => 1.215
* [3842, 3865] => 2.446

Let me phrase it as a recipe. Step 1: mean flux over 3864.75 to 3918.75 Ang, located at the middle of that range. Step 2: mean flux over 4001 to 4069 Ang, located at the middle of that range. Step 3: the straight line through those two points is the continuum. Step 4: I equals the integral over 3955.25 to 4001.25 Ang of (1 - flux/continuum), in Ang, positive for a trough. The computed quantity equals 6.53 Ang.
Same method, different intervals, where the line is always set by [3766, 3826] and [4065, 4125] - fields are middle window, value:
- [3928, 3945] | 9.26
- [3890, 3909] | 1.71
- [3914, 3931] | 4.06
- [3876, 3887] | 2.83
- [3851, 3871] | 5.19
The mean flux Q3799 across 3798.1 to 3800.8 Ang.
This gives 2.91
